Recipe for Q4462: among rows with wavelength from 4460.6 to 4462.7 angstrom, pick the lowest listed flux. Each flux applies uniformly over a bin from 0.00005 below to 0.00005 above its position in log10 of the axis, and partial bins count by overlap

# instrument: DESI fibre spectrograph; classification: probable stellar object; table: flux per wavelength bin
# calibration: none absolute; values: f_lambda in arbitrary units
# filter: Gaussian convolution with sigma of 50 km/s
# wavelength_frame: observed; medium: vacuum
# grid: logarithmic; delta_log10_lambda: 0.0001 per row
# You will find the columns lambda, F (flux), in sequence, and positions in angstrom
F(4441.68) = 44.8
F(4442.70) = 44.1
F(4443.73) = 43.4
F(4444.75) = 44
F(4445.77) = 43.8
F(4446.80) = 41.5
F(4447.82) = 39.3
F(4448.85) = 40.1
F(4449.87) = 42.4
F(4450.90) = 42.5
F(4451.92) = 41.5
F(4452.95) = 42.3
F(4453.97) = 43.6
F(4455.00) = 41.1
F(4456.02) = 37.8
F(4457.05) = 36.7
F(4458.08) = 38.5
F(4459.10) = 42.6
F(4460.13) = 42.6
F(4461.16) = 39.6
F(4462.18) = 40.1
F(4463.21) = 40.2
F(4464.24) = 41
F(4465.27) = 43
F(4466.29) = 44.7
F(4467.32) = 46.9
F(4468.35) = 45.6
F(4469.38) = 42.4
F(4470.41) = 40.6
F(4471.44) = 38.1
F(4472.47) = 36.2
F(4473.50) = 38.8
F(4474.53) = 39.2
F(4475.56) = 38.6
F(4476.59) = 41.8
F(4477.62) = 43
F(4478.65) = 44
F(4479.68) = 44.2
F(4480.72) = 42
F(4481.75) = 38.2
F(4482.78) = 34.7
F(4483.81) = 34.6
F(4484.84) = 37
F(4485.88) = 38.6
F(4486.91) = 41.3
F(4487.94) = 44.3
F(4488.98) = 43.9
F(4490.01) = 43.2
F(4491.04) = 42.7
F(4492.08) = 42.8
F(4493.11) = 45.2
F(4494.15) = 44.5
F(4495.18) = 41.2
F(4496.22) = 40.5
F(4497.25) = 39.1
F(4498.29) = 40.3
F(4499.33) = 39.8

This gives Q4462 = 39.6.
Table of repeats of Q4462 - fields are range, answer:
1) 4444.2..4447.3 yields 41.5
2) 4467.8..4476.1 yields 36.2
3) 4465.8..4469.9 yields 42.4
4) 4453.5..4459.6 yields 36.7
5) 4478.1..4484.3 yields 34.6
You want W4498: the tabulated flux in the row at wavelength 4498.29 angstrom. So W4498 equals 40.3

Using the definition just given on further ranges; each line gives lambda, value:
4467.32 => 46.9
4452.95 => 42.3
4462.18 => 40.1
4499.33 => 39.8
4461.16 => 39.6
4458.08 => 38.5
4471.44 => 38.1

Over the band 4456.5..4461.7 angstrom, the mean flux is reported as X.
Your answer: 40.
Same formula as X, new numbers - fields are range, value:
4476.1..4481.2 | 43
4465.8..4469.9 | 44.8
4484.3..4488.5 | 40.3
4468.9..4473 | 39.3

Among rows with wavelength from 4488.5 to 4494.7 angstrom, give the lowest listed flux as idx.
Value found 42.7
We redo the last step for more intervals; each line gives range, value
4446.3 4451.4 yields 39.3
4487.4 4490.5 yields 43.2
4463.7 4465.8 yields 41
